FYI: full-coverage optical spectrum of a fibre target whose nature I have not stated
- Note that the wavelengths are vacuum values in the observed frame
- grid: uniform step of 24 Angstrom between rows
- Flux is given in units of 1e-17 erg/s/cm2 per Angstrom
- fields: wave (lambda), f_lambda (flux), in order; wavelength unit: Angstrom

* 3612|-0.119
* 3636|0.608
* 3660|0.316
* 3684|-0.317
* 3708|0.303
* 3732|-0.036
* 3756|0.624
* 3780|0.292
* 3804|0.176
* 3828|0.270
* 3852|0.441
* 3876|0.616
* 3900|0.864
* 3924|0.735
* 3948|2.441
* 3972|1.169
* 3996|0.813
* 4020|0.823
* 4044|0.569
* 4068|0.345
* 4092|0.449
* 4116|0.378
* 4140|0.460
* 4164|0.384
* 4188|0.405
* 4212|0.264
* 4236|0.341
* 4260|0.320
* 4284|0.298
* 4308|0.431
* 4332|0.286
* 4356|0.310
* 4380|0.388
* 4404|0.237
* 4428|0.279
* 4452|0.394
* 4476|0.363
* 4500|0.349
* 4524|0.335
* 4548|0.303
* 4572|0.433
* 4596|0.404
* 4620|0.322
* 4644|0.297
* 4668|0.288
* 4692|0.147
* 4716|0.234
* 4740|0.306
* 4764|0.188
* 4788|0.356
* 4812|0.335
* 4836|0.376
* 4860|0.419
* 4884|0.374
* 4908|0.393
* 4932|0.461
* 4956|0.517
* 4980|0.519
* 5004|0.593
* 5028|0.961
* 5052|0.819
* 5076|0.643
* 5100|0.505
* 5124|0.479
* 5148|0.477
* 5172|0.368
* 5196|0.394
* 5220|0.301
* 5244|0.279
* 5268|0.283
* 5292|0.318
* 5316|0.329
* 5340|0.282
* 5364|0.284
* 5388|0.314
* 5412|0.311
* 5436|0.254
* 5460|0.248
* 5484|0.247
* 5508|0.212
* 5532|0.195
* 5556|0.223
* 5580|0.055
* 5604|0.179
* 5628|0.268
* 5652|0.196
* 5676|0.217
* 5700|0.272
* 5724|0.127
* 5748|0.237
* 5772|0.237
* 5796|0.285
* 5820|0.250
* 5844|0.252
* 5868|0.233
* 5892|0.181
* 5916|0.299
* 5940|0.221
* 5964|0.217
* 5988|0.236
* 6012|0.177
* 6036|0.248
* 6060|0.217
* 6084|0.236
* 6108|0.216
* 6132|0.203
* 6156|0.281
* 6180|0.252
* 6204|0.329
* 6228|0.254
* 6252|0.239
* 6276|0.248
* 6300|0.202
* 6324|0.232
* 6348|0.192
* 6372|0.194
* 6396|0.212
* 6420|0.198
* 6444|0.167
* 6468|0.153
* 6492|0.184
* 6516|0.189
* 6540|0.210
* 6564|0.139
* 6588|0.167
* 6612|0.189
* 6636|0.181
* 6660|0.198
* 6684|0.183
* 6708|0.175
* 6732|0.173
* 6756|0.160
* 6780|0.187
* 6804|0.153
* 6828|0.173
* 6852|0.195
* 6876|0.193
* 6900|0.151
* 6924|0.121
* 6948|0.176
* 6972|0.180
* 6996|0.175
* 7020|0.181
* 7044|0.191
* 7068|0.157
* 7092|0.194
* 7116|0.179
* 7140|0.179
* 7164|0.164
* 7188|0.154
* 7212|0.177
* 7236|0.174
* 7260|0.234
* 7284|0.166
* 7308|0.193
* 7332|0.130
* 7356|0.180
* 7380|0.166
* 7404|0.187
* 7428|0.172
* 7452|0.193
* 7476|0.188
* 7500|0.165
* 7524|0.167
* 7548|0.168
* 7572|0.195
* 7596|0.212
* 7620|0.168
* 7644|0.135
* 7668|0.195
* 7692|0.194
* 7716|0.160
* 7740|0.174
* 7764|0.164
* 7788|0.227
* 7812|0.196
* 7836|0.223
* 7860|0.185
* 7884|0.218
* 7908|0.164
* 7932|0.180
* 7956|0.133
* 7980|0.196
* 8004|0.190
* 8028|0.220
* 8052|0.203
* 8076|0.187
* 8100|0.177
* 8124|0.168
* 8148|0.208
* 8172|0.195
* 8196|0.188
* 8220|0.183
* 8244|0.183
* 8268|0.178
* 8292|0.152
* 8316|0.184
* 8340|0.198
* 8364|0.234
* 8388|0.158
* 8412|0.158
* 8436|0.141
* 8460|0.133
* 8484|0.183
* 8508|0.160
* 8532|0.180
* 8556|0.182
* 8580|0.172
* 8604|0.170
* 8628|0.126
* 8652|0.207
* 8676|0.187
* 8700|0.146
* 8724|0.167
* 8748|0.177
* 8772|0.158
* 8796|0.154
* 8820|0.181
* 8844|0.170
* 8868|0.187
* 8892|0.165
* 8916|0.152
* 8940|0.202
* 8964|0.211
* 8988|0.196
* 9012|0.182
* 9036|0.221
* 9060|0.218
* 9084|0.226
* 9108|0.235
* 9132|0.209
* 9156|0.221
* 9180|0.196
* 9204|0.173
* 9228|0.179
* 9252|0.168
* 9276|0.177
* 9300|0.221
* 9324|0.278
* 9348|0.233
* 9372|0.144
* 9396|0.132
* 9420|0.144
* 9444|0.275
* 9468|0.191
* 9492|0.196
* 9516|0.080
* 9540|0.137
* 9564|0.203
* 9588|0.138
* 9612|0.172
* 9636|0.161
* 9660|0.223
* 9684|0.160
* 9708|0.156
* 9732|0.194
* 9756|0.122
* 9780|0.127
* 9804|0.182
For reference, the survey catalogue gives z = 2.25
